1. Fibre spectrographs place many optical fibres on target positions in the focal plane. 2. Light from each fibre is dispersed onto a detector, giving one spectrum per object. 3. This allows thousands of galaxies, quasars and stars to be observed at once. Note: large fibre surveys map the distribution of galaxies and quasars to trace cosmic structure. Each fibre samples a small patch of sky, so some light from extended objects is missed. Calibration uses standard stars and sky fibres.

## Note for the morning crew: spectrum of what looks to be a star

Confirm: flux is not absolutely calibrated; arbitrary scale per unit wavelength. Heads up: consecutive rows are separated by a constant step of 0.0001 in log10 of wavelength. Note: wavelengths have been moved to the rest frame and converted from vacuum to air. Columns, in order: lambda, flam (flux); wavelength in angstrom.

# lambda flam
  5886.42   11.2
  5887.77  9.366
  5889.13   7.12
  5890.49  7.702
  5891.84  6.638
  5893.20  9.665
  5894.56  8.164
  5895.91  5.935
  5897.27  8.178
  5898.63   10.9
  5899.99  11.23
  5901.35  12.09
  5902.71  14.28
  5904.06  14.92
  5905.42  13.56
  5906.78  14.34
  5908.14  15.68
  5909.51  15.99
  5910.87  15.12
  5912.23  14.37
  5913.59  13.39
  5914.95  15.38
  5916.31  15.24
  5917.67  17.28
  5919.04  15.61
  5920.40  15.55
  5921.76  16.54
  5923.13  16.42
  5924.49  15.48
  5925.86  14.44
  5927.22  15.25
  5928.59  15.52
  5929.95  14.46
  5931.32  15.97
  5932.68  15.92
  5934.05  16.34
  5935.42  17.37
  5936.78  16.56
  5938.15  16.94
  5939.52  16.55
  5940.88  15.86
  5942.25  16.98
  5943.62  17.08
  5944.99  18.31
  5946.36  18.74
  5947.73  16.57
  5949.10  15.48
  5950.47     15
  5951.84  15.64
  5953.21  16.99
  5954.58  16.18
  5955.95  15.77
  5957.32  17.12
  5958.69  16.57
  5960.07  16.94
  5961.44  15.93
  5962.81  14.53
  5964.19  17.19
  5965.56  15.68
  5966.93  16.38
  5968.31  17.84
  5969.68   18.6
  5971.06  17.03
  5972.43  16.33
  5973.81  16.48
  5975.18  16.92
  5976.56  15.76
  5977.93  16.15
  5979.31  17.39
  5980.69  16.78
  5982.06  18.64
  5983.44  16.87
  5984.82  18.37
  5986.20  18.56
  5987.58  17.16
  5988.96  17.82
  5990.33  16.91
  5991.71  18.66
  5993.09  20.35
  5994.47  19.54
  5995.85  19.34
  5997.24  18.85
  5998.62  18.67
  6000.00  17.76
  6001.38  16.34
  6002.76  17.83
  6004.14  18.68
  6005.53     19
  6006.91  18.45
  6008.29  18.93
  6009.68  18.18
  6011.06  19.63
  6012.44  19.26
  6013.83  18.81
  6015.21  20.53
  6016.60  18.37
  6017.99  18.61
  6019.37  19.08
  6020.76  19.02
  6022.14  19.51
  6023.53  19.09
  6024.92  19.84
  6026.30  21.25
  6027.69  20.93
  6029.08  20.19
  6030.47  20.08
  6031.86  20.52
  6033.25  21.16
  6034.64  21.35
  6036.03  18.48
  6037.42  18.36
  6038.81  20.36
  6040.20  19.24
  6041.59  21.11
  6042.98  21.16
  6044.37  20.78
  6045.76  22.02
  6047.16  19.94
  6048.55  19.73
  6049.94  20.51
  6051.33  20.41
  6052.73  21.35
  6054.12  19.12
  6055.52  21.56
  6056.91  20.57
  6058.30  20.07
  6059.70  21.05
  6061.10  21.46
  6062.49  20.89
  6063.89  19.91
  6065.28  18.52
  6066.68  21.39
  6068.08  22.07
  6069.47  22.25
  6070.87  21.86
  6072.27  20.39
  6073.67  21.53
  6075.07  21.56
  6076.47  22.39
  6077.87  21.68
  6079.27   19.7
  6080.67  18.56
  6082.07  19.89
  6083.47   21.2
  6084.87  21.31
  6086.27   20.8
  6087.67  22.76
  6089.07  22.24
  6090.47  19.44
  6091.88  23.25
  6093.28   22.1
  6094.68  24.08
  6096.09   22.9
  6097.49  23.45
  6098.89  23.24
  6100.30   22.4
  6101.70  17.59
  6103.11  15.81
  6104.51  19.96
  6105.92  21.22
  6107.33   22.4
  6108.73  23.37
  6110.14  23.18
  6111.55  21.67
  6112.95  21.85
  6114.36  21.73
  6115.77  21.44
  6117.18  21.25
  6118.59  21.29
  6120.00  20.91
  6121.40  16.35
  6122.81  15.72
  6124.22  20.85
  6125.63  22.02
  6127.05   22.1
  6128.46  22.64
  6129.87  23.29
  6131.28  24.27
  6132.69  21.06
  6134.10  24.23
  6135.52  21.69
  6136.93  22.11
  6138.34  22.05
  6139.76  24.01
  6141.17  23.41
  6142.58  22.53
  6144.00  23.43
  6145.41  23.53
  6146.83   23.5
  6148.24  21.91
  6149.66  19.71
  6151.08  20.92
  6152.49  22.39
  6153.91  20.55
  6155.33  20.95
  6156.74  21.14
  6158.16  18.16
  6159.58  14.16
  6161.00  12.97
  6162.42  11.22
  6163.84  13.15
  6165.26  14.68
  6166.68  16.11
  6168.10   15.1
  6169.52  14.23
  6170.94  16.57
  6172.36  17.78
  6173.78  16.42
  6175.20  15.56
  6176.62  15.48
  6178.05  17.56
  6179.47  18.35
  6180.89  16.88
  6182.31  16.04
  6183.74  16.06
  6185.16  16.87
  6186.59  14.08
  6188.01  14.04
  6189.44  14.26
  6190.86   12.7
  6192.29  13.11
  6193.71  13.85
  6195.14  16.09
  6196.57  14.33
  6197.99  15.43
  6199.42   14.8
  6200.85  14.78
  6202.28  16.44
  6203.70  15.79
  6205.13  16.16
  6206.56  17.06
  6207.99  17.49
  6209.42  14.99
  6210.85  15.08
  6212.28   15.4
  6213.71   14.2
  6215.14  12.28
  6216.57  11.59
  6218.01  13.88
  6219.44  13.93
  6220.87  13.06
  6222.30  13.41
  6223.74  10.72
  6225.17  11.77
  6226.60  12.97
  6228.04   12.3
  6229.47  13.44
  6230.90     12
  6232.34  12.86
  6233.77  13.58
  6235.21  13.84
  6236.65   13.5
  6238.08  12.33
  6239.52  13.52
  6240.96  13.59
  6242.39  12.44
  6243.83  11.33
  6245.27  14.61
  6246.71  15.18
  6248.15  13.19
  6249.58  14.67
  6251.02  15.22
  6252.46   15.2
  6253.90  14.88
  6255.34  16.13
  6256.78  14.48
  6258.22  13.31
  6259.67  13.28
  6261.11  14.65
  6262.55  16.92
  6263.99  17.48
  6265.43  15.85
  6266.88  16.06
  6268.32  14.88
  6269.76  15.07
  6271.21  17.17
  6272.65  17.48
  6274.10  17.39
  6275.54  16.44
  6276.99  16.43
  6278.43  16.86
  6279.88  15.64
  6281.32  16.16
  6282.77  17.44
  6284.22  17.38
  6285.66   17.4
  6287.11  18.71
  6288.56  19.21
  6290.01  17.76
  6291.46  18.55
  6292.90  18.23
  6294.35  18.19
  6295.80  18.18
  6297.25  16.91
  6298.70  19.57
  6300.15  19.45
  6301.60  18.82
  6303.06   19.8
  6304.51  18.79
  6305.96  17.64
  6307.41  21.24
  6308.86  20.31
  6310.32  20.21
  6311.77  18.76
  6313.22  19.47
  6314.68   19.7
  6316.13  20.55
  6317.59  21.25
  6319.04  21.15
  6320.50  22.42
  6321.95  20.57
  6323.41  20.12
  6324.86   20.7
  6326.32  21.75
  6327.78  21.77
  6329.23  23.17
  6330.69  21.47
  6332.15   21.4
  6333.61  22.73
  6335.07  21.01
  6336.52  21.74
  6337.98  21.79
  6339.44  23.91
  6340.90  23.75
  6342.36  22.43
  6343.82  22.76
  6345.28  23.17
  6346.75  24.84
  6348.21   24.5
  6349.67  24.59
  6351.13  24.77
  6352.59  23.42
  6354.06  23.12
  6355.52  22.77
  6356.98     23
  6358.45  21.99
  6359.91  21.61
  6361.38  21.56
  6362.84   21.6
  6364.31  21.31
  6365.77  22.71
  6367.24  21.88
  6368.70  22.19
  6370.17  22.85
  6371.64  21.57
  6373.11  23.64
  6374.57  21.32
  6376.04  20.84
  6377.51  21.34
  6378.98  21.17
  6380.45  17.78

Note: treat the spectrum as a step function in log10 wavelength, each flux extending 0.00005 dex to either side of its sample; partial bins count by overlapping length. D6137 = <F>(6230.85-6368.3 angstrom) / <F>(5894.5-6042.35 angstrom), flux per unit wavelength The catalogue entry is 1.1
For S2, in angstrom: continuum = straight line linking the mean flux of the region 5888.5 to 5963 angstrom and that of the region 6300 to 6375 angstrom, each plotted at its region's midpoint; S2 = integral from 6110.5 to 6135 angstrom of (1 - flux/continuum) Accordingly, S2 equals -4.6 angstrom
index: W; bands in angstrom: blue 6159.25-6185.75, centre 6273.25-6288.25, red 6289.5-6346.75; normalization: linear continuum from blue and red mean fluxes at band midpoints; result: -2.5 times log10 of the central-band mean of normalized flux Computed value 0.14 mag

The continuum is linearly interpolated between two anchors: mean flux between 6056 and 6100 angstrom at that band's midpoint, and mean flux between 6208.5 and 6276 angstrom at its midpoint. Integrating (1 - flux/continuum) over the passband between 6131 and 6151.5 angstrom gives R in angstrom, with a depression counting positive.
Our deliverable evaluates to -4.3 angstrom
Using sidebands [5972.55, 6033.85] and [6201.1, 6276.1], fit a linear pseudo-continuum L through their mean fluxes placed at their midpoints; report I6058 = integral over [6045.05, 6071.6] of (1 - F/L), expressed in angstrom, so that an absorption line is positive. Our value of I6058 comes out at -4.7 angstrom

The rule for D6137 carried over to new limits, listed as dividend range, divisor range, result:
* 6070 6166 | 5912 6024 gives 1.22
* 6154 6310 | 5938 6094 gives 0.82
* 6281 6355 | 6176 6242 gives 1.44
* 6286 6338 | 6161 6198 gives 1.32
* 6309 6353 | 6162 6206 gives 1.43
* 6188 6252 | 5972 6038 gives 0.75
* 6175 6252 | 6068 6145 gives 0.66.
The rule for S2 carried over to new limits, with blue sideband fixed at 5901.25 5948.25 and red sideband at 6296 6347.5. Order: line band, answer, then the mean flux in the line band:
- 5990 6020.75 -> -3.5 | 18.7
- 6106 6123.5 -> -2.6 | 20.9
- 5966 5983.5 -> -0.6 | 17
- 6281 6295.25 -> 1.8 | 18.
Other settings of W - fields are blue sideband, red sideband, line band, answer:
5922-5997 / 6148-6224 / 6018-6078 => -0.244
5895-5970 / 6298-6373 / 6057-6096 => -0.201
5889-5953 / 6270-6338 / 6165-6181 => 0.087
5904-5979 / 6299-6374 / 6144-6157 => -0.143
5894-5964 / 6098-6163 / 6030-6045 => -0.111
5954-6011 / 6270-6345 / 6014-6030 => -0.110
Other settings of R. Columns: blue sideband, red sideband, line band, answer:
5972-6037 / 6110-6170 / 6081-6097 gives -1.7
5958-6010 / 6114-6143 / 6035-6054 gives -1.0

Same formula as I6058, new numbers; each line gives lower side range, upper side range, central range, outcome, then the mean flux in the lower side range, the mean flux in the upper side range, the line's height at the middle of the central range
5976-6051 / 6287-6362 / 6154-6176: 4.4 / 19.1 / 21.1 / 20.1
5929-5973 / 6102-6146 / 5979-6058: -3.5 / 16.5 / 21.6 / 18.5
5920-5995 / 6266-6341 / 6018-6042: -3.7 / 16.7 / 19.2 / 17.3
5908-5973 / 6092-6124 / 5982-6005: -0.7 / 16.2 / 21.1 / 17.7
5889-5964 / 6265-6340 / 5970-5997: -4.1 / 14.7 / 19.1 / 15.3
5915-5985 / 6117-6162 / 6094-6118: -1.7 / 16.4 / 21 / 20.2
